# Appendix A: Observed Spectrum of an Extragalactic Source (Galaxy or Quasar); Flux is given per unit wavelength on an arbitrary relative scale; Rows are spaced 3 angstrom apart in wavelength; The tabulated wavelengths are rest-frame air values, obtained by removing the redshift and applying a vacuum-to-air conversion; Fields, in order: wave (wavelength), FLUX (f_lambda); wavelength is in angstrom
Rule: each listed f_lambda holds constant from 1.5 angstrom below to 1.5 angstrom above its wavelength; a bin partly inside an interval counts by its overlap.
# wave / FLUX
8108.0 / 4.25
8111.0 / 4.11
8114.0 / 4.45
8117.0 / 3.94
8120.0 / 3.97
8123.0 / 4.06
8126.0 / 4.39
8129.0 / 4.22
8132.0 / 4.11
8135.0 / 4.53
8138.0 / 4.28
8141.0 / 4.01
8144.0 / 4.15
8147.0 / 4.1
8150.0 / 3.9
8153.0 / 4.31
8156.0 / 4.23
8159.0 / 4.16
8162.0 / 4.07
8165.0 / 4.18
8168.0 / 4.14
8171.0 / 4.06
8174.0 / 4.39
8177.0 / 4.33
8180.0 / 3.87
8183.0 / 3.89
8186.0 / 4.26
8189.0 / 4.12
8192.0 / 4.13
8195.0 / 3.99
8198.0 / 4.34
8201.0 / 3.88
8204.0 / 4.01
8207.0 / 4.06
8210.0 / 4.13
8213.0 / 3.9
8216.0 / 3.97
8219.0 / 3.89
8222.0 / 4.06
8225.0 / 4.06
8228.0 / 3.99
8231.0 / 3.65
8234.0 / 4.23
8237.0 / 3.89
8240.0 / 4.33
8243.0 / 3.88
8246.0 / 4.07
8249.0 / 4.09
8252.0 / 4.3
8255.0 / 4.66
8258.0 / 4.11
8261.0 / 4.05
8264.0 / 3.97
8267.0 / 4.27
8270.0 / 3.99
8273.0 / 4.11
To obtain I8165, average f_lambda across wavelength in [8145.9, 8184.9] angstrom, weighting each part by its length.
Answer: 4.13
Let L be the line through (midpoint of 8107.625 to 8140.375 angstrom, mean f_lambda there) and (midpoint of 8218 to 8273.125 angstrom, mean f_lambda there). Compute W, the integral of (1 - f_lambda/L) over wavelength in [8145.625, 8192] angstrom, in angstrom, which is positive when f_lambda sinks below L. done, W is 0.3 angstrom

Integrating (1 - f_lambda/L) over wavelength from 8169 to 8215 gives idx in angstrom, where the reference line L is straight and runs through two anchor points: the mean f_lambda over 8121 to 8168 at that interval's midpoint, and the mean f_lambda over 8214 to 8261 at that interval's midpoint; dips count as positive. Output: 0.4 angstrom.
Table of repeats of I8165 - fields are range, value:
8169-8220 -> 4.07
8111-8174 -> 4.17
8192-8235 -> 4.01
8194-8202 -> 4.09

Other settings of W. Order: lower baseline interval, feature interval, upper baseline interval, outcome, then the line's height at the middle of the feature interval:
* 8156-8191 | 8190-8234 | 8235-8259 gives 1.49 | 4.15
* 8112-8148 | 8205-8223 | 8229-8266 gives 0.55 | 4.13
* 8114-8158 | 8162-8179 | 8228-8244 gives -0.36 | 4.11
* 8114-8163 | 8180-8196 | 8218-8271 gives 0.25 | 4.13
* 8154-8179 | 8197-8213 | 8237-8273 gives 0.43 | 4.17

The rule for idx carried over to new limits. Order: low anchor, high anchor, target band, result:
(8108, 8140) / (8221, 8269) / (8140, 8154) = 0.3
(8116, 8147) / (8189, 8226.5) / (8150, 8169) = -0.2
